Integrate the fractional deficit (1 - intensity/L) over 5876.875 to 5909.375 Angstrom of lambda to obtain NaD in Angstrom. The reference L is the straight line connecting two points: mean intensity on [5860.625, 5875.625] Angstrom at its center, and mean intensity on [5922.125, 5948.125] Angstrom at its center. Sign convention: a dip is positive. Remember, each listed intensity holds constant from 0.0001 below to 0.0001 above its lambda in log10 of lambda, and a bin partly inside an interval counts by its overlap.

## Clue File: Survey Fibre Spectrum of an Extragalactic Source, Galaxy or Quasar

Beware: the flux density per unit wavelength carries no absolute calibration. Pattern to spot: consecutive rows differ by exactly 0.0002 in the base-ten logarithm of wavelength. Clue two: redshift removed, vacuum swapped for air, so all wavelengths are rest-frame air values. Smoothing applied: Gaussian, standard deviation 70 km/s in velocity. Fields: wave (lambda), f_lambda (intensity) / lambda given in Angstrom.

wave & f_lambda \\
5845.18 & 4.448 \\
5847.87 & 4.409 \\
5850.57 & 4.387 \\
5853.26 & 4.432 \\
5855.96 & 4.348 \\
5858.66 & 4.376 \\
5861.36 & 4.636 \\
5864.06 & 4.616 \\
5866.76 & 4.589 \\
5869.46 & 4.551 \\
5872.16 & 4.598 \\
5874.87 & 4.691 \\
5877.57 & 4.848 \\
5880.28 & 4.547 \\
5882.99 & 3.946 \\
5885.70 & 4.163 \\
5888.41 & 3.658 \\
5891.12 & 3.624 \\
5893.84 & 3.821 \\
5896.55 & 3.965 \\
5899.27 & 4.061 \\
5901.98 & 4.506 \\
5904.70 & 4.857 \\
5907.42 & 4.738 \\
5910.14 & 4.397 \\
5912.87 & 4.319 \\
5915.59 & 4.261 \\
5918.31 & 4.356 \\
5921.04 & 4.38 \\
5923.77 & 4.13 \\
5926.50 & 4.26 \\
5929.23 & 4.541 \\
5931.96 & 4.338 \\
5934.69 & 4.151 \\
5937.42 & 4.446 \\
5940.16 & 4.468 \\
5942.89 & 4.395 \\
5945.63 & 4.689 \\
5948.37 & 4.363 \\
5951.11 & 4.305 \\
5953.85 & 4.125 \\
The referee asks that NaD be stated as 2.19 Angstrom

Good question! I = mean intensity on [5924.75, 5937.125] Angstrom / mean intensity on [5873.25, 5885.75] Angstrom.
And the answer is 0.97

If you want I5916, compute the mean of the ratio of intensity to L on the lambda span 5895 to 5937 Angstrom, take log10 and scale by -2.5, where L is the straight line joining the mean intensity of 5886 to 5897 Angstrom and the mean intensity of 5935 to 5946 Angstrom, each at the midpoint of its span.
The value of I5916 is -0.06 mag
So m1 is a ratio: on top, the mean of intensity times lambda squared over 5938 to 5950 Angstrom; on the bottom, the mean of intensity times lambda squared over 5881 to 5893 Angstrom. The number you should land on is 1.2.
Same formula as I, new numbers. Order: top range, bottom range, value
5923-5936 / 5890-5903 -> 1.08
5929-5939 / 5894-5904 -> 1.04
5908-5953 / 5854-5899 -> 1.01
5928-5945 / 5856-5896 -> 1.02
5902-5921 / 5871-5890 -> 1.03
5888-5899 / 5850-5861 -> 0.86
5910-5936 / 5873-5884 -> 0.95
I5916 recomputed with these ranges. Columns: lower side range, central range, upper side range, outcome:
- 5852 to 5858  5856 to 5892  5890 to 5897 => -0.074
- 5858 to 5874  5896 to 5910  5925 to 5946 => 0.007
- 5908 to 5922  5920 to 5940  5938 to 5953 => 0.017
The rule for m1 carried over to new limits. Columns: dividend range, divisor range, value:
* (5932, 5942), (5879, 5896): 1.12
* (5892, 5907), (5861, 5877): 0.93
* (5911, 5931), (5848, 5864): 0.99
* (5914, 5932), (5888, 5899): 1.15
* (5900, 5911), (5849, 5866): 1.05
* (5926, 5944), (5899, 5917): 0.99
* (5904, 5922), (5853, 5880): 0.99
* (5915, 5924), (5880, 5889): 1.07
